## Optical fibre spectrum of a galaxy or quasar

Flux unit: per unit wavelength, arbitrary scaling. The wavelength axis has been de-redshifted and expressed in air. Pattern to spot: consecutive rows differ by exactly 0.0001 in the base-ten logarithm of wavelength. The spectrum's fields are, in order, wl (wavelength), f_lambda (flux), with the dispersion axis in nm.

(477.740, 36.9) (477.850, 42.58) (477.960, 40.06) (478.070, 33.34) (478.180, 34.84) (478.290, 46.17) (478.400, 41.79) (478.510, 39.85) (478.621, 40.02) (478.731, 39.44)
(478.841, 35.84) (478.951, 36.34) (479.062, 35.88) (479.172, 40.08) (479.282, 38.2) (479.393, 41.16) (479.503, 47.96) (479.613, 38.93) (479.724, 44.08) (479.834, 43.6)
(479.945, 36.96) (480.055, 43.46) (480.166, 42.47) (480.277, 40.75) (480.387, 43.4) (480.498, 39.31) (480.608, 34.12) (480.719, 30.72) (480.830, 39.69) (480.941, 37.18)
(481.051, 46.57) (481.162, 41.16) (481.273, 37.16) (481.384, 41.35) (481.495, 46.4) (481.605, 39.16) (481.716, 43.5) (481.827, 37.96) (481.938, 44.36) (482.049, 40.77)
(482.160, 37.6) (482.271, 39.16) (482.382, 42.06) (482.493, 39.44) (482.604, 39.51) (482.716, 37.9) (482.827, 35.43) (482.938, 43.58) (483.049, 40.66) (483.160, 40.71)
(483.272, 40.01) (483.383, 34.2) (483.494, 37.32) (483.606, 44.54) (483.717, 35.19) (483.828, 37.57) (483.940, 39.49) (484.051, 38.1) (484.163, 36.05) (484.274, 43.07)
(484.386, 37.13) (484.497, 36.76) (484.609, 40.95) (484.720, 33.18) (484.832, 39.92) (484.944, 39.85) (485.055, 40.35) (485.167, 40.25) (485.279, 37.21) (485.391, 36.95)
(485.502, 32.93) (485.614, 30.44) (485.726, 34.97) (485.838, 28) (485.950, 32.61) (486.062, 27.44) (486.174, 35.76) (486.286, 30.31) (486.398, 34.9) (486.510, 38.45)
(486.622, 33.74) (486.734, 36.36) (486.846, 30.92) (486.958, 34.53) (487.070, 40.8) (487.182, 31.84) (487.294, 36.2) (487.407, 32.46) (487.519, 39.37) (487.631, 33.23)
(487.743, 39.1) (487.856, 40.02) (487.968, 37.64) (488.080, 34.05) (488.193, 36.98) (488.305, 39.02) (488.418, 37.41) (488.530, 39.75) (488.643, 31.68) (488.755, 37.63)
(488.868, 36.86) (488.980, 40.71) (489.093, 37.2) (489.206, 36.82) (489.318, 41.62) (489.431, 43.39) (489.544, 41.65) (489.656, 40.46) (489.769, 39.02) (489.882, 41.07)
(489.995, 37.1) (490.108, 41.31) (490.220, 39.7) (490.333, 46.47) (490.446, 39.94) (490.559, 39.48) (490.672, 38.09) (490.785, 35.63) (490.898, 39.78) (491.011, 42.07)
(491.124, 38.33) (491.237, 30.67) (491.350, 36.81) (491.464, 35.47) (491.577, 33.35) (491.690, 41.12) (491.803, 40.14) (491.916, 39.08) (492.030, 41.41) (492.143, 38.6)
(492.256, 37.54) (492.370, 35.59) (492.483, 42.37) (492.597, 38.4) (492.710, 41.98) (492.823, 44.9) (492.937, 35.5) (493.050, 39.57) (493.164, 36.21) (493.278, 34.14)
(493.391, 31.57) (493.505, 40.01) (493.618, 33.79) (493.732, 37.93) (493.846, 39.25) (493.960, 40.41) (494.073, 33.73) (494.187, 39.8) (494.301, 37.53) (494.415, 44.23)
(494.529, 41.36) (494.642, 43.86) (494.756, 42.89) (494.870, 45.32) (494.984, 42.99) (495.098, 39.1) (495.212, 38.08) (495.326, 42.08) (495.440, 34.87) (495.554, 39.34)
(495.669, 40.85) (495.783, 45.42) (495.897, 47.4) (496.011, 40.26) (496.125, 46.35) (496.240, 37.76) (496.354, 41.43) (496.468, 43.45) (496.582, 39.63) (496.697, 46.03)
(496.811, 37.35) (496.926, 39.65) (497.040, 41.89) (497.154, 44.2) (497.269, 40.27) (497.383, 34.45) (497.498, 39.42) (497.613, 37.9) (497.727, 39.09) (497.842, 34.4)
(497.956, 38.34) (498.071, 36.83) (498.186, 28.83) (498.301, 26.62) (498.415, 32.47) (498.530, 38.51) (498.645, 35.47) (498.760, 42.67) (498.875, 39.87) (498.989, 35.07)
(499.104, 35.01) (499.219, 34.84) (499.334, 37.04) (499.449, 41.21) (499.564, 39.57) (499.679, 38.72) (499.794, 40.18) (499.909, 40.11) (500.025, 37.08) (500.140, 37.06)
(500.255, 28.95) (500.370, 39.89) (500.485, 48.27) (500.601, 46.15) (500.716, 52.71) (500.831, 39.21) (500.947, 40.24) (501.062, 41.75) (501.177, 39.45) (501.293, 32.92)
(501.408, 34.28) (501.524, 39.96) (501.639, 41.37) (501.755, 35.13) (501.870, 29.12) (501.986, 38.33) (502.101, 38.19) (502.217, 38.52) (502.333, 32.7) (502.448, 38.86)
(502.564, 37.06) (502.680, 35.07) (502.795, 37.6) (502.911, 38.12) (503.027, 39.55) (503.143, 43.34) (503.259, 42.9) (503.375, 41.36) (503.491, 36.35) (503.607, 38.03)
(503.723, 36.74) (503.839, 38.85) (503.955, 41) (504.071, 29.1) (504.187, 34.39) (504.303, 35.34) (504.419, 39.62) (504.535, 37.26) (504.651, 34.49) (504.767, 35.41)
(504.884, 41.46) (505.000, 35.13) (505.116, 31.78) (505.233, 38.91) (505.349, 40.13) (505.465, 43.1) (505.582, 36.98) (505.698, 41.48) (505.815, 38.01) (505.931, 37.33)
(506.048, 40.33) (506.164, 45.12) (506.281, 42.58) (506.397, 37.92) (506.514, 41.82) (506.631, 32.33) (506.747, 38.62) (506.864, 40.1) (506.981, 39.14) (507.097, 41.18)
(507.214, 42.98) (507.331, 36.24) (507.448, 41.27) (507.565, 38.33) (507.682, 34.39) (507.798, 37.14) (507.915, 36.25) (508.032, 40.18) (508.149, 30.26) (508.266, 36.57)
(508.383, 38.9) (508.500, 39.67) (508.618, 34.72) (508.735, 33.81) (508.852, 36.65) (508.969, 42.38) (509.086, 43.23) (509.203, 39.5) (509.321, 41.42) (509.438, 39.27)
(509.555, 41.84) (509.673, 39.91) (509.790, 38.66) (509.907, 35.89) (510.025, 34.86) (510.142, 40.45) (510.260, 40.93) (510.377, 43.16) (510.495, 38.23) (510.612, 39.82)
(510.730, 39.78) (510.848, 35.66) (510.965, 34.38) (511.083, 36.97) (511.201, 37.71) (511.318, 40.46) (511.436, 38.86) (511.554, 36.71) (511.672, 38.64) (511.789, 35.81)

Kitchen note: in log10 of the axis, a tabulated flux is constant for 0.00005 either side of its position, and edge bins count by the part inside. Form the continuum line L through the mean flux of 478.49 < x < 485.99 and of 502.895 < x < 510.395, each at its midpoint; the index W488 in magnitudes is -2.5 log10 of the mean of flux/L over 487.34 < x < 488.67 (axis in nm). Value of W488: 0.06 mag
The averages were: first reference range 39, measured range 36.8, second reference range 38.5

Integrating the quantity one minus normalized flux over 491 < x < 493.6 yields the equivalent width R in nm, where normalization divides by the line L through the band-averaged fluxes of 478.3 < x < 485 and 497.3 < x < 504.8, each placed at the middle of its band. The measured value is 0.046 nm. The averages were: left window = 39.7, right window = 37.7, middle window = 37.9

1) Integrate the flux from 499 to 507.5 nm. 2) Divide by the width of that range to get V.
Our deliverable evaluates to 38.5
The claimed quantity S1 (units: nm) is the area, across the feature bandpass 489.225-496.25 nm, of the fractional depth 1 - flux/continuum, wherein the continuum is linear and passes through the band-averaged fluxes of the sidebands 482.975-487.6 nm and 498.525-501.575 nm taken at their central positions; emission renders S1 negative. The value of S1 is -0.34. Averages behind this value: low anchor 36.4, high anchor 39.1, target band 39.6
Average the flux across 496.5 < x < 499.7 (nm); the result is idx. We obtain 37.7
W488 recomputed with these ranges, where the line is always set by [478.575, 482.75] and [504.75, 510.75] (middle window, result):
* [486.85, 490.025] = 0.058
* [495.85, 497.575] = -0.051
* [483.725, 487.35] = 0.116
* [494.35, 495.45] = -0.063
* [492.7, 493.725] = 0.061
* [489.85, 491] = -0.008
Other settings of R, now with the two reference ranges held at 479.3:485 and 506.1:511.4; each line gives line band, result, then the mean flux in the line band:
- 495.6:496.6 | -0.09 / 42.6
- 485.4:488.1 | 0.35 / 34.5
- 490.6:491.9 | 0.06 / 37.5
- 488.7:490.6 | -0.03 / 40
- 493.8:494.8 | -0.03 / 40.3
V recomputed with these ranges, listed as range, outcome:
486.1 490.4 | 37.5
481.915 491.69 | 37.6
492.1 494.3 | 37.9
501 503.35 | 37.8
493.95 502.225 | 39.2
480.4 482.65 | 39.9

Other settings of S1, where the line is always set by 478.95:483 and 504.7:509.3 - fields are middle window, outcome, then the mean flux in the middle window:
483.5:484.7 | 0.04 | 38.7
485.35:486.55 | 0.21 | 32.9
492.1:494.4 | 0.08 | 38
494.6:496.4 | -0.11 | 41.7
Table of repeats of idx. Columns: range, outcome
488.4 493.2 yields 38.9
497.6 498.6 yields 34.7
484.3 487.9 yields 35.6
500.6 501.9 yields 39.3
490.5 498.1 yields 39.4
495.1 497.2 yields 41.4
